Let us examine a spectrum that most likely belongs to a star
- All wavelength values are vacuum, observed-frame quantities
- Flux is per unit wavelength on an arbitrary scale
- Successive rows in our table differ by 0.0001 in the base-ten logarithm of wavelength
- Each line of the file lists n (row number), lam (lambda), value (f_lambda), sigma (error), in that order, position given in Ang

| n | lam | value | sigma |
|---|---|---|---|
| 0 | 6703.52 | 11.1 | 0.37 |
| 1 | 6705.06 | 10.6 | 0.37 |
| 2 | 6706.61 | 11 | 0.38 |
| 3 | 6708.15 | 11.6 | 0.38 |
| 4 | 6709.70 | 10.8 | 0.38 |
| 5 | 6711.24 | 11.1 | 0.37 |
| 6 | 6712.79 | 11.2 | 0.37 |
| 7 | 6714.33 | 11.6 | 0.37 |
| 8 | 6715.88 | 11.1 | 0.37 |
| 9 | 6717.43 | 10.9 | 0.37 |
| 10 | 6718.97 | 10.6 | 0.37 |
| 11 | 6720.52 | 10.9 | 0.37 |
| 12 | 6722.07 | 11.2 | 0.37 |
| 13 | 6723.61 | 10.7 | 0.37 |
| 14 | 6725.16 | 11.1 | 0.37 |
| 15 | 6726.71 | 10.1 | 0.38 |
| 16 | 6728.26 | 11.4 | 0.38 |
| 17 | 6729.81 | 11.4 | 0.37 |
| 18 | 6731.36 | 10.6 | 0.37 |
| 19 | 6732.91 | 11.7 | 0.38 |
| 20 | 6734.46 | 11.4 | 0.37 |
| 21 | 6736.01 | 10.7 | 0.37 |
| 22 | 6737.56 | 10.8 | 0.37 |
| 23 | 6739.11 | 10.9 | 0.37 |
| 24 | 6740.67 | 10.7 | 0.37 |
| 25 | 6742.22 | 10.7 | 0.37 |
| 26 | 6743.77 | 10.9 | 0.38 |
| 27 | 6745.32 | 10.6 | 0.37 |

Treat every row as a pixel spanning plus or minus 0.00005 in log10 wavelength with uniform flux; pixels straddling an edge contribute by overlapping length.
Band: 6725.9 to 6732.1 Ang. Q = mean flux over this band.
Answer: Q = 10.9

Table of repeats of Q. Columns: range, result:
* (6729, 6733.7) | 11.2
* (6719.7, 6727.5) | 10.8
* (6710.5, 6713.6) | 11.2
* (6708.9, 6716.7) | 11.2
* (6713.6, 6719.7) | 11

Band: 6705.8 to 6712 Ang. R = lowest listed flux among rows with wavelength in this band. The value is 10.8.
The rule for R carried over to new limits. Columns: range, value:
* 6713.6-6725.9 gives 10.6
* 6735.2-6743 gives 10.7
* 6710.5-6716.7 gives 11.1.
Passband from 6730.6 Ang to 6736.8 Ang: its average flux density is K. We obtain 11.1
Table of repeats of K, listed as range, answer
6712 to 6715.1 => 11.4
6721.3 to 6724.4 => 11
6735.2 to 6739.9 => 10.8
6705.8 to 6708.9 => 11.3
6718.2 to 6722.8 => 10.9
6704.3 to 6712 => 11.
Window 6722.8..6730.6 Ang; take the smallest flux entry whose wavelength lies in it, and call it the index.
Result 10.1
